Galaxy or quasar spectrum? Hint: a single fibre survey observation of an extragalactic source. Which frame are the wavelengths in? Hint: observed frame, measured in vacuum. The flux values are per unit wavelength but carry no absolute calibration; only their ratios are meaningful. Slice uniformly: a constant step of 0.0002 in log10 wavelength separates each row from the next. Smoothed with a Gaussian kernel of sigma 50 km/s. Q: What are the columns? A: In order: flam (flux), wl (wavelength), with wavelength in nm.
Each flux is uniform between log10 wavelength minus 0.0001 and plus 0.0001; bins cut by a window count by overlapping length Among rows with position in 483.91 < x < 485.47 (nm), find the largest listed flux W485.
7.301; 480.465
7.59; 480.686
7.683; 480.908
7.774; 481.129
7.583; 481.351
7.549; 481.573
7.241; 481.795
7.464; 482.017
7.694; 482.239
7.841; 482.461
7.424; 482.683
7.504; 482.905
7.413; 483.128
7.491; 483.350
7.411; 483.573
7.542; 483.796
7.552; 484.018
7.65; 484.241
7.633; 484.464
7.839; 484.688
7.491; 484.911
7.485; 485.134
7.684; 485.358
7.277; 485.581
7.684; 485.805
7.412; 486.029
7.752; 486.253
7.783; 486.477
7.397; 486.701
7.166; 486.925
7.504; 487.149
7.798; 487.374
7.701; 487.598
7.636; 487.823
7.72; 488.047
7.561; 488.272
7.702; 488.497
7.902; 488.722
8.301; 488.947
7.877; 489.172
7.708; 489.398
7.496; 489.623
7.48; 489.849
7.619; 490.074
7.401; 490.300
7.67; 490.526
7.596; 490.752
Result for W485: 7.839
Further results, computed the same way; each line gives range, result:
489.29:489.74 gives 7.708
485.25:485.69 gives 7.684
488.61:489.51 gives 8.301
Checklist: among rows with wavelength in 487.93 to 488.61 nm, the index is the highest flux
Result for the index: 7.72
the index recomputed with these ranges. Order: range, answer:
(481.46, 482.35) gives 7.694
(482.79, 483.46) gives 7.504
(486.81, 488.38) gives 7.798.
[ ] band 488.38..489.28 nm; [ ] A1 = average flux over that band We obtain 7.95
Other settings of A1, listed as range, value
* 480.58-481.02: 7.64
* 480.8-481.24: 7.73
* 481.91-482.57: 7.67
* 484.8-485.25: 7.49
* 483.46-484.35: 7.54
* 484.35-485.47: 7.63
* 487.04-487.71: 7.67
